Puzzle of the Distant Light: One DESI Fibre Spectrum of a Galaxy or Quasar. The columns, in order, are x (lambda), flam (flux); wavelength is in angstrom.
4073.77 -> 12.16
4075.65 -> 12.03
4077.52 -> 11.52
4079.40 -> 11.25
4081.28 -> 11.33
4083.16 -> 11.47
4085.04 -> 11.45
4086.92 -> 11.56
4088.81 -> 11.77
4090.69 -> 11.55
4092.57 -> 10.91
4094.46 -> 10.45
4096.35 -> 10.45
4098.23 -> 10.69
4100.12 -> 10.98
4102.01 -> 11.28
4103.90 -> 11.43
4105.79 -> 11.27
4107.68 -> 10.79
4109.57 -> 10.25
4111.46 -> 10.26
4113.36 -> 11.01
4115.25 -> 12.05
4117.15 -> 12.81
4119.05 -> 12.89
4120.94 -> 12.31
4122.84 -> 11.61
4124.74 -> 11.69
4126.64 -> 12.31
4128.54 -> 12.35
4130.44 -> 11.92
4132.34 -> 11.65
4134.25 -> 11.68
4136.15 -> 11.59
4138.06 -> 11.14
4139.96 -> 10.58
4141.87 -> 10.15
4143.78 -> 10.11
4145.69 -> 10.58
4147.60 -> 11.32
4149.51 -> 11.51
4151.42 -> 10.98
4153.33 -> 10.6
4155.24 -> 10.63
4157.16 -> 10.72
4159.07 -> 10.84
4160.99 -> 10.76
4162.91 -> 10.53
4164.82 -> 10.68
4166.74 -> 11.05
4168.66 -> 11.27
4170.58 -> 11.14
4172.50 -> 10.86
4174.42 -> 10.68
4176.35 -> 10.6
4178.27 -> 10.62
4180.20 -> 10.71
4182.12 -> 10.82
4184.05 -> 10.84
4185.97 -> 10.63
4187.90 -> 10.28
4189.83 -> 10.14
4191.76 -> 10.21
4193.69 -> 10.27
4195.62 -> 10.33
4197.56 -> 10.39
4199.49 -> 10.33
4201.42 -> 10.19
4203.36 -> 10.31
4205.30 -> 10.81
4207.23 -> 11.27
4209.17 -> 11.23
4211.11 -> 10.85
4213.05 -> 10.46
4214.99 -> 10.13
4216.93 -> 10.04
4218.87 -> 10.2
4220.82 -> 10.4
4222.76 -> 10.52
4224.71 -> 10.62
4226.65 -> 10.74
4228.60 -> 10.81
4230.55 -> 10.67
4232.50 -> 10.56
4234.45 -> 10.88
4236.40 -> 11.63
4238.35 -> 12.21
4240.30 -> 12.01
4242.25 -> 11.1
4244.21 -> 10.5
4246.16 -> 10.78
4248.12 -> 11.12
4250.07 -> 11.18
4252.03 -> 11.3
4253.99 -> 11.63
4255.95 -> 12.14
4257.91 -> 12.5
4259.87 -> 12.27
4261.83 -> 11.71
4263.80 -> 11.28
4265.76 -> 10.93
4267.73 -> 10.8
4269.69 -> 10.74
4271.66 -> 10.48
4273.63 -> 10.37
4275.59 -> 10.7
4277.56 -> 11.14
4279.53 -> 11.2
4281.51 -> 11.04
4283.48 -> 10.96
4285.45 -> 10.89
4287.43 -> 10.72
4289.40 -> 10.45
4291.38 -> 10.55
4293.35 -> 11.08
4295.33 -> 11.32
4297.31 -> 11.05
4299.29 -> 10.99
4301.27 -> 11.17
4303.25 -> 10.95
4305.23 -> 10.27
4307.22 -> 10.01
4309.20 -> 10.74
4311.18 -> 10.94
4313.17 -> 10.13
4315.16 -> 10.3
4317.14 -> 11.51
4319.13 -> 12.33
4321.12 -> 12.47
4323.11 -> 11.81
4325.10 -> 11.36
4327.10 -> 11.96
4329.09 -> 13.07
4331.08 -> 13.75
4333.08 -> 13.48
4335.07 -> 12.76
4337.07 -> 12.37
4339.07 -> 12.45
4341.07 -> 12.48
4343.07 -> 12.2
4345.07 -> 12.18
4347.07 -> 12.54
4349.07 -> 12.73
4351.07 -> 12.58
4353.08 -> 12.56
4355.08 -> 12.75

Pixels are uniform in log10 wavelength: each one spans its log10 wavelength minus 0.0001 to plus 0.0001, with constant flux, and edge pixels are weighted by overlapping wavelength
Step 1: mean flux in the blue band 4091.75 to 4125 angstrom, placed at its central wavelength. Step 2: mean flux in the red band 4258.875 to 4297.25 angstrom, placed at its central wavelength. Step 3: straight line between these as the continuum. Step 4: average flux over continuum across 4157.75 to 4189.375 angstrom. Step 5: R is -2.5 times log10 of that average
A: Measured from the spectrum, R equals 0.04 mag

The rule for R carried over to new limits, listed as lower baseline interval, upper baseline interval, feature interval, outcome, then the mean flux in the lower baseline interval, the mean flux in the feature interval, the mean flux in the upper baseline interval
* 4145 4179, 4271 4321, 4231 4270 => -0.05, 10.9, 11.4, 10.9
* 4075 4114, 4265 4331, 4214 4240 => 0.03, 11.1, 10.8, 11.1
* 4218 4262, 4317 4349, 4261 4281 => 0.07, 11.2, 10.9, 12.5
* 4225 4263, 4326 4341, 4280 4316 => 0.14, 11.3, 10.8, 12.8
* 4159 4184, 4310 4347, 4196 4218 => 0.06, 10.8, 10.5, 12.1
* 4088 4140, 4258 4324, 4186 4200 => 0.10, 11.4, 10.3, 11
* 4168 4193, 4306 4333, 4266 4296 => 0.05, 10.7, 10.8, 11.6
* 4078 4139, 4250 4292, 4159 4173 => 0.04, 11.4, 10.9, 11.1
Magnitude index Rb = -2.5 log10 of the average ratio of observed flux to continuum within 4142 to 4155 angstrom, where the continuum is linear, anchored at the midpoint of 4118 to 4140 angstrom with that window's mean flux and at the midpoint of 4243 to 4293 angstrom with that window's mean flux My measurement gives 0.093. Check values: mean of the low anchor 11.9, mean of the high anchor 11.1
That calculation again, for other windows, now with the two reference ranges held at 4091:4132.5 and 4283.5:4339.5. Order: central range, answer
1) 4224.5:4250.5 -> 0.04 mag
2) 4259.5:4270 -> 0.02 mag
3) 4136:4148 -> 0.07 mag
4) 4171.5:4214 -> 0.08 mag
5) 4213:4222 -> 0.12 mag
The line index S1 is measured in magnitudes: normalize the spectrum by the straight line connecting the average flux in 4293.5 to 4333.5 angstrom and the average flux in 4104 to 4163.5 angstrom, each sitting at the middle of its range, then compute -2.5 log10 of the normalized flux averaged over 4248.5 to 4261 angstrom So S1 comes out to -0.04 mag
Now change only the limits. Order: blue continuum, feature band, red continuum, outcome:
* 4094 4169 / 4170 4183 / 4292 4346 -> 0.05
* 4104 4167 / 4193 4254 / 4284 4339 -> 0.05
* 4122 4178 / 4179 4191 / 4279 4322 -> 0.05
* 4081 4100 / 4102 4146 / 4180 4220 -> -0.05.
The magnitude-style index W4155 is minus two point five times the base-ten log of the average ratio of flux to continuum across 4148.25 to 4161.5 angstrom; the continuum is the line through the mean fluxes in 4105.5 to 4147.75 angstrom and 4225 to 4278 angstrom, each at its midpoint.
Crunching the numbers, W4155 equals 0.047 mag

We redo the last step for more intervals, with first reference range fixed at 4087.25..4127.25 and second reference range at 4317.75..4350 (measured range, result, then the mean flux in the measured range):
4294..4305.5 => 0.12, 11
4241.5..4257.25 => 0.08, 11.2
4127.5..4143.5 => 0.02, 11.3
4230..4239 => 0.08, 11.2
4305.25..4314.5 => 0.19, 10.4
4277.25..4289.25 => 0.12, 10.9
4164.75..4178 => 0.08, 10.9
